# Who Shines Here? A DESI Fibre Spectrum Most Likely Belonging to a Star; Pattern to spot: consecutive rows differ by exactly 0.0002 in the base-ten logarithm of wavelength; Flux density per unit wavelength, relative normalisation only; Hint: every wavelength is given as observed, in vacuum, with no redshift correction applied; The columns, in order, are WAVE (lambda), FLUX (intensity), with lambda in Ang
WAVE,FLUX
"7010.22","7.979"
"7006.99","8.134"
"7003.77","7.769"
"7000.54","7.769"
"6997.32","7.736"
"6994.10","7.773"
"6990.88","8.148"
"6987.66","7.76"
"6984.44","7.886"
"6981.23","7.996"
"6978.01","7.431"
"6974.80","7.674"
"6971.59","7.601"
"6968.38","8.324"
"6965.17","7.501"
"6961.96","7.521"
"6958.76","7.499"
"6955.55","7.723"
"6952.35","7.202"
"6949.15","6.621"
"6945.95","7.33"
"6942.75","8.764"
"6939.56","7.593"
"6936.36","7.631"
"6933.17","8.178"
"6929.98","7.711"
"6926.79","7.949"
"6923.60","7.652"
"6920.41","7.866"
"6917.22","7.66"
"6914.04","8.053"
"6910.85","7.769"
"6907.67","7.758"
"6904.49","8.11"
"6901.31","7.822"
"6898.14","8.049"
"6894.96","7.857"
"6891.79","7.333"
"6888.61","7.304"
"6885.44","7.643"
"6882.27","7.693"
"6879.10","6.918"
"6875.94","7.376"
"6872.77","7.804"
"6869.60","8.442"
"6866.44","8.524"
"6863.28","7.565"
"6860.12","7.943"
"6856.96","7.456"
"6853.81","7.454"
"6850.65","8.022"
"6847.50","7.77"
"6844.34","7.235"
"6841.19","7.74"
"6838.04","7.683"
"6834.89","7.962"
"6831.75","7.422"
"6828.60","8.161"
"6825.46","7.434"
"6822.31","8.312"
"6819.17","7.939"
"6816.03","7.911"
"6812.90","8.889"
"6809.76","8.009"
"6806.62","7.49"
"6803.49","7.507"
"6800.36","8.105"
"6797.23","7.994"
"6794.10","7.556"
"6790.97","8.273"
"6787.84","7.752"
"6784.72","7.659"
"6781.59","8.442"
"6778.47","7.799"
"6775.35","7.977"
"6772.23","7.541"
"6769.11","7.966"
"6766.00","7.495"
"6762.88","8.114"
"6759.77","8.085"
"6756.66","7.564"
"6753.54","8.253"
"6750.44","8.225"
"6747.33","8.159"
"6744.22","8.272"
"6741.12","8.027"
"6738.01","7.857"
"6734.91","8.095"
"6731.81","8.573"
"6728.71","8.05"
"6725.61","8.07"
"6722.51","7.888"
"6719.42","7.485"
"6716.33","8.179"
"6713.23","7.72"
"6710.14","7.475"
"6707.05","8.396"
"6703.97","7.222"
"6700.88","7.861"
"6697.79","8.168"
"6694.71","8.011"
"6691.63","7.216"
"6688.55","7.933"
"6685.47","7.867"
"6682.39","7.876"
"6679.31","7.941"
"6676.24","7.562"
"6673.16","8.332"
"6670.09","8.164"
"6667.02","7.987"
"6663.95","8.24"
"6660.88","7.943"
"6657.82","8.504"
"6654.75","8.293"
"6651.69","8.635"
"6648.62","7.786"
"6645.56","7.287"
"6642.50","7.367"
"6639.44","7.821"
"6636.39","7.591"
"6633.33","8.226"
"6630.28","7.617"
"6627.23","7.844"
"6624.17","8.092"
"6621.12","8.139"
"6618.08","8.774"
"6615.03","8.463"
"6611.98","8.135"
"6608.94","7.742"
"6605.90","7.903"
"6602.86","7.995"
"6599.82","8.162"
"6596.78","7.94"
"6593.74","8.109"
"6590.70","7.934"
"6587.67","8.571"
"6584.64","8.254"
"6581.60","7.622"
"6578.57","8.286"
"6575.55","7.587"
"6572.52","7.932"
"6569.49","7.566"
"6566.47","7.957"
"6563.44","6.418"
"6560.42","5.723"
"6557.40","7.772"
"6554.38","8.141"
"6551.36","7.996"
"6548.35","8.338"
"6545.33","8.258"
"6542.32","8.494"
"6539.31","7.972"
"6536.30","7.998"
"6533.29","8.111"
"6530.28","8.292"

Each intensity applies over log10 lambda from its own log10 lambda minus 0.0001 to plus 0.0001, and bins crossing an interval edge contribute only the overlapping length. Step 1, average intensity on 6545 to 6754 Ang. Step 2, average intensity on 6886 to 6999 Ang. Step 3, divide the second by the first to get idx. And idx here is 1.0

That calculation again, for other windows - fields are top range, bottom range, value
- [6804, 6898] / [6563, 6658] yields 0.98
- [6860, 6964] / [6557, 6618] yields 0.99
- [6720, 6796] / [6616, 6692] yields 1.00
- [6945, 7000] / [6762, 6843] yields 0.97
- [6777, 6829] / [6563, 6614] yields 1.00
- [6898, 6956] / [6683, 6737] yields 0.98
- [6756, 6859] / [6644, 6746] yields 0.98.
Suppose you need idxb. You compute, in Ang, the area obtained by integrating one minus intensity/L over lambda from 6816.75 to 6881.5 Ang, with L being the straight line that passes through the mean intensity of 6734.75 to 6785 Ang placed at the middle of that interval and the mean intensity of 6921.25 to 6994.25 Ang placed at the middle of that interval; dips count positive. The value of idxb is 0.8 Ang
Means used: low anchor 7.98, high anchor 7.72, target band 7.76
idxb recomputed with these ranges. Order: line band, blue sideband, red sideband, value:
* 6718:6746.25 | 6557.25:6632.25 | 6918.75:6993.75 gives -0.8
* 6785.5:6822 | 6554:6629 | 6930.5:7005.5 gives -0.8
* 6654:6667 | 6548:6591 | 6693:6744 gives -0.6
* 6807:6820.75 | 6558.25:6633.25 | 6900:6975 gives -0.6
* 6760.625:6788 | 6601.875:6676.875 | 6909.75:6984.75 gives 0.0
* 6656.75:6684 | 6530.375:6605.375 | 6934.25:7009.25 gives -0.7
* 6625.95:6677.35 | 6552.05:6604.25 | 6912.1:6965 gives -1.4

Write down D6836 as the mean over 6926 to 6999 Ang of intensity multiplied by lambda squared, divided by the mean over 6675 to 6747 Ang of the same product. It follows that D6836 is 1.1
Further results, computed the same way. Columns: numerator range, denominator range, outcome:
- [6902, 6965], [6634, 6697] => 1.05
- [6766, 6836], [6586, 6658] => 1.04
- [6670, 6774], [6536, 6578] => 1.08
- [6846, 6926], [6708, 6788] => 1.01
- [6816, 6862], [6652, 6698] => 1.02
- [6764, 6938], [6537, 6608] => 1.08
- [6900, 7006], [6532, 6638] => 1.09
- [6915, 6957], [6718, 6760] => 1.01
